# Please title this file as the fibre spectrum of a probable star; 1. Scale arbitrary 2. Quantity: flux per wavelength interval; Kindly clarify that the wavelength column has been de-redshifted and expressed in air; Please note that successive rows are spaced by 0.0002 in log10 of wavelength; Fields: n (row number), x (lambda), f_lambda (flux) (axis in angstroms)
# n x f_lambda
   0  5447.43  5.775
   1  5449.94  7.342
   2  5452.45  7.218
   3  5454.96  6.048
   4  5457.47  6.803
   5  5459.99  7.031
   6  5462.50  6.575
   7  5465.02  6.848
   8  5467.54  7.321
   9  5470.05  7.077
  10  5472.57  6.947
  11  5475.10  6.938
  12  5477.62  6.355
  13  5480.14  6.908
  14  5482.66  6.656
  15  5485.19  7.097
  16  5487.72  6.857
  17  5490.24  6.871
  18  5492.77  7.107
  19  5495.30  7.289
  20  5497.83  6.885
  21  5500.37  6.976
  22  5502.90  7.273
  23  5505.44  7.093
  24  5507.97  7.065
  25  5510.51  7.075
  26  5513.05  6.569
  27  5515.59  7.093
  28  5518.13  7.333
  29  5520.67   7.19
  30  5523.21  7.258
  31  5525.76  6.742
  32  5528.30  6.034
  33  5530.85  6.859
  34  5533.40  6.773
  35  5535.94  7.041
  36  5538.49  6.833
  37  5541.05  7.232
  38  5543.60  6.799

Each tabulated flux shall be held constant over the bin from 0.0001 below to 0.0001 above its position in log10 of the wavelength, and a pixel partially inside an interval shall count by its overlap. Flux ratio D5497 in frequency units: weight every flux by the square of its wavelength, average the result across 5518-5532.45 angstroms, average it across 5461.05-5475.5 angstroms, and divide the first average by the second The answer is 1.0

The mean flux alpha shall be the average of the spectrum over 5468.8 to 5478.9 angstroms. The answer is 6.83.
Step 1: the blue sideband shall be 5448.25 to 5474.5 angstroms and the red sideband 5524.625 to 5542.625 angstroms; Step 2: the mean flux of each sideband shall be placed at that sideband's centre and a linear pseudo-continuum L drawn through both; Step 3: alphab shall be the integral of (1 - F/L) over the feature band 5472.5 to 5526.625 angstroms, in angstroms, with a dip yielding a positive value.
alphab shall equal -1.12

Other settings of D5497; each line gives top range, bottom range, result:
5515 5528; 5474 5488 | 1.05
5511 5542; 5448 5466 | 1.04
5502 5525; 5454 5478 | 1.06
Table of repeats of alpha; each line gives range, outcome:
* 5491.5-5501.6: 7.06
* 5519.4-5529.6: 6.81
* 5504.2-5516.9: 6.98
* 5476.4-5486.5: 6.76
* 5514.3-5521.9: 7.21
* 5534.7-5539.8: 6.93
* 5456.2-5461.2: 6.91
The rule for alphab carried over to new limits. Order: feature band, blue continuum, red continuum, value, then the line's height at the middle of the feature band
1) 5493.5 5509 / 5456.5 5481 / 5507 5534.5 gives -0.5 angstroms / 6.9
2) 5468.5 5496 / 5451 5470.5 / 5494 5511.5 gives 0.3 angstroms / 6.98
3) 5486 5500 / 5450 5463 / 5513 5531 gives -0.3 angstroms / 6.86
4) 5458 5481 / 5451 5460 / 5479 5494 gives -0.2 angstroms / 6.83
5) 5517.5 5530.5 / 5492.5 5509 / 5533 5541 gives 0.2 angstroms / 7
